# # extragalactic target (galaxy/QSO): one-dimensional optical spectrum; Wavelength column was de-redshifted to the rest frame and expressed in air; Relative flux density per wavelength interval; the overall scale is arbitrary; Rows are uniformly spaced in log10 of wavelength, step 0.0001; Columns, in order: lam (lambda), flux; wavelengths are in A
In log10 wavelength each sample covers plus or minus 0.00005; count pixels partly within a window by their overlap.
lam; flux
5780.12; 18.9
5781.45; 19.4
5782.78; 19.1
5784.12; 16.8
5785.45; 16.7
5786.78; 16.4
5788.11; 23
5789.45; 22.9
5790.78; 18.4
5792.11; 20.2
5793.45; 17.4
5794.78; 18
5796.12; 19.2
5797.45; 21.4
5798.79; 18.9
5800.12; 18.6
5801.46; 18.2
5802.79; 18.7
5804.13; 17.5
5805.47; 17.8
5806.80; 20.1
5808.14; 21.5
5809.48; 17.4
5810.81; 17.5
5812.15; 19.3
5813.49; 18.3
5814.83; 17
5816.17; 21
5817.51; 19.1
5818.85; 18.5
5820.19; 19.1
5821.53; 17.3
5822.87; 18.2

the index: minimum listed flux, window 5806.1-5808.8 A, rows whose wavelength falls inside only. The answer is 20.1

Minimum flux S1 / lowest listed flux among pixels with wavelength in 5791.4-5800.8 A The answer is 17.4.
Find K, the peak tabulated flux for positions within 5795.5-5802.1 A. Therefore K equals 21.4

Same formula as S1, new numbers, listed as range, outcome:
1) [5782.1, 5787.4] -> 16.4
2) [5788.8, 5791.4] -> 18.4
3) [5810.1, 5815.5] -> 17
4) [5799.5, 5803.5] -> 18.2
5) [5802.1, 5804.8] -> 17.5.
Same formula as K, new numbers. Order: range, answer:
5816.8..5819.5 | 19.1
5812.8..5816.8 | 21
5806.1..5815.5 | 21.5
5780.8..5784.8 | 19.4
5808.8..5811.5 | 17.5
